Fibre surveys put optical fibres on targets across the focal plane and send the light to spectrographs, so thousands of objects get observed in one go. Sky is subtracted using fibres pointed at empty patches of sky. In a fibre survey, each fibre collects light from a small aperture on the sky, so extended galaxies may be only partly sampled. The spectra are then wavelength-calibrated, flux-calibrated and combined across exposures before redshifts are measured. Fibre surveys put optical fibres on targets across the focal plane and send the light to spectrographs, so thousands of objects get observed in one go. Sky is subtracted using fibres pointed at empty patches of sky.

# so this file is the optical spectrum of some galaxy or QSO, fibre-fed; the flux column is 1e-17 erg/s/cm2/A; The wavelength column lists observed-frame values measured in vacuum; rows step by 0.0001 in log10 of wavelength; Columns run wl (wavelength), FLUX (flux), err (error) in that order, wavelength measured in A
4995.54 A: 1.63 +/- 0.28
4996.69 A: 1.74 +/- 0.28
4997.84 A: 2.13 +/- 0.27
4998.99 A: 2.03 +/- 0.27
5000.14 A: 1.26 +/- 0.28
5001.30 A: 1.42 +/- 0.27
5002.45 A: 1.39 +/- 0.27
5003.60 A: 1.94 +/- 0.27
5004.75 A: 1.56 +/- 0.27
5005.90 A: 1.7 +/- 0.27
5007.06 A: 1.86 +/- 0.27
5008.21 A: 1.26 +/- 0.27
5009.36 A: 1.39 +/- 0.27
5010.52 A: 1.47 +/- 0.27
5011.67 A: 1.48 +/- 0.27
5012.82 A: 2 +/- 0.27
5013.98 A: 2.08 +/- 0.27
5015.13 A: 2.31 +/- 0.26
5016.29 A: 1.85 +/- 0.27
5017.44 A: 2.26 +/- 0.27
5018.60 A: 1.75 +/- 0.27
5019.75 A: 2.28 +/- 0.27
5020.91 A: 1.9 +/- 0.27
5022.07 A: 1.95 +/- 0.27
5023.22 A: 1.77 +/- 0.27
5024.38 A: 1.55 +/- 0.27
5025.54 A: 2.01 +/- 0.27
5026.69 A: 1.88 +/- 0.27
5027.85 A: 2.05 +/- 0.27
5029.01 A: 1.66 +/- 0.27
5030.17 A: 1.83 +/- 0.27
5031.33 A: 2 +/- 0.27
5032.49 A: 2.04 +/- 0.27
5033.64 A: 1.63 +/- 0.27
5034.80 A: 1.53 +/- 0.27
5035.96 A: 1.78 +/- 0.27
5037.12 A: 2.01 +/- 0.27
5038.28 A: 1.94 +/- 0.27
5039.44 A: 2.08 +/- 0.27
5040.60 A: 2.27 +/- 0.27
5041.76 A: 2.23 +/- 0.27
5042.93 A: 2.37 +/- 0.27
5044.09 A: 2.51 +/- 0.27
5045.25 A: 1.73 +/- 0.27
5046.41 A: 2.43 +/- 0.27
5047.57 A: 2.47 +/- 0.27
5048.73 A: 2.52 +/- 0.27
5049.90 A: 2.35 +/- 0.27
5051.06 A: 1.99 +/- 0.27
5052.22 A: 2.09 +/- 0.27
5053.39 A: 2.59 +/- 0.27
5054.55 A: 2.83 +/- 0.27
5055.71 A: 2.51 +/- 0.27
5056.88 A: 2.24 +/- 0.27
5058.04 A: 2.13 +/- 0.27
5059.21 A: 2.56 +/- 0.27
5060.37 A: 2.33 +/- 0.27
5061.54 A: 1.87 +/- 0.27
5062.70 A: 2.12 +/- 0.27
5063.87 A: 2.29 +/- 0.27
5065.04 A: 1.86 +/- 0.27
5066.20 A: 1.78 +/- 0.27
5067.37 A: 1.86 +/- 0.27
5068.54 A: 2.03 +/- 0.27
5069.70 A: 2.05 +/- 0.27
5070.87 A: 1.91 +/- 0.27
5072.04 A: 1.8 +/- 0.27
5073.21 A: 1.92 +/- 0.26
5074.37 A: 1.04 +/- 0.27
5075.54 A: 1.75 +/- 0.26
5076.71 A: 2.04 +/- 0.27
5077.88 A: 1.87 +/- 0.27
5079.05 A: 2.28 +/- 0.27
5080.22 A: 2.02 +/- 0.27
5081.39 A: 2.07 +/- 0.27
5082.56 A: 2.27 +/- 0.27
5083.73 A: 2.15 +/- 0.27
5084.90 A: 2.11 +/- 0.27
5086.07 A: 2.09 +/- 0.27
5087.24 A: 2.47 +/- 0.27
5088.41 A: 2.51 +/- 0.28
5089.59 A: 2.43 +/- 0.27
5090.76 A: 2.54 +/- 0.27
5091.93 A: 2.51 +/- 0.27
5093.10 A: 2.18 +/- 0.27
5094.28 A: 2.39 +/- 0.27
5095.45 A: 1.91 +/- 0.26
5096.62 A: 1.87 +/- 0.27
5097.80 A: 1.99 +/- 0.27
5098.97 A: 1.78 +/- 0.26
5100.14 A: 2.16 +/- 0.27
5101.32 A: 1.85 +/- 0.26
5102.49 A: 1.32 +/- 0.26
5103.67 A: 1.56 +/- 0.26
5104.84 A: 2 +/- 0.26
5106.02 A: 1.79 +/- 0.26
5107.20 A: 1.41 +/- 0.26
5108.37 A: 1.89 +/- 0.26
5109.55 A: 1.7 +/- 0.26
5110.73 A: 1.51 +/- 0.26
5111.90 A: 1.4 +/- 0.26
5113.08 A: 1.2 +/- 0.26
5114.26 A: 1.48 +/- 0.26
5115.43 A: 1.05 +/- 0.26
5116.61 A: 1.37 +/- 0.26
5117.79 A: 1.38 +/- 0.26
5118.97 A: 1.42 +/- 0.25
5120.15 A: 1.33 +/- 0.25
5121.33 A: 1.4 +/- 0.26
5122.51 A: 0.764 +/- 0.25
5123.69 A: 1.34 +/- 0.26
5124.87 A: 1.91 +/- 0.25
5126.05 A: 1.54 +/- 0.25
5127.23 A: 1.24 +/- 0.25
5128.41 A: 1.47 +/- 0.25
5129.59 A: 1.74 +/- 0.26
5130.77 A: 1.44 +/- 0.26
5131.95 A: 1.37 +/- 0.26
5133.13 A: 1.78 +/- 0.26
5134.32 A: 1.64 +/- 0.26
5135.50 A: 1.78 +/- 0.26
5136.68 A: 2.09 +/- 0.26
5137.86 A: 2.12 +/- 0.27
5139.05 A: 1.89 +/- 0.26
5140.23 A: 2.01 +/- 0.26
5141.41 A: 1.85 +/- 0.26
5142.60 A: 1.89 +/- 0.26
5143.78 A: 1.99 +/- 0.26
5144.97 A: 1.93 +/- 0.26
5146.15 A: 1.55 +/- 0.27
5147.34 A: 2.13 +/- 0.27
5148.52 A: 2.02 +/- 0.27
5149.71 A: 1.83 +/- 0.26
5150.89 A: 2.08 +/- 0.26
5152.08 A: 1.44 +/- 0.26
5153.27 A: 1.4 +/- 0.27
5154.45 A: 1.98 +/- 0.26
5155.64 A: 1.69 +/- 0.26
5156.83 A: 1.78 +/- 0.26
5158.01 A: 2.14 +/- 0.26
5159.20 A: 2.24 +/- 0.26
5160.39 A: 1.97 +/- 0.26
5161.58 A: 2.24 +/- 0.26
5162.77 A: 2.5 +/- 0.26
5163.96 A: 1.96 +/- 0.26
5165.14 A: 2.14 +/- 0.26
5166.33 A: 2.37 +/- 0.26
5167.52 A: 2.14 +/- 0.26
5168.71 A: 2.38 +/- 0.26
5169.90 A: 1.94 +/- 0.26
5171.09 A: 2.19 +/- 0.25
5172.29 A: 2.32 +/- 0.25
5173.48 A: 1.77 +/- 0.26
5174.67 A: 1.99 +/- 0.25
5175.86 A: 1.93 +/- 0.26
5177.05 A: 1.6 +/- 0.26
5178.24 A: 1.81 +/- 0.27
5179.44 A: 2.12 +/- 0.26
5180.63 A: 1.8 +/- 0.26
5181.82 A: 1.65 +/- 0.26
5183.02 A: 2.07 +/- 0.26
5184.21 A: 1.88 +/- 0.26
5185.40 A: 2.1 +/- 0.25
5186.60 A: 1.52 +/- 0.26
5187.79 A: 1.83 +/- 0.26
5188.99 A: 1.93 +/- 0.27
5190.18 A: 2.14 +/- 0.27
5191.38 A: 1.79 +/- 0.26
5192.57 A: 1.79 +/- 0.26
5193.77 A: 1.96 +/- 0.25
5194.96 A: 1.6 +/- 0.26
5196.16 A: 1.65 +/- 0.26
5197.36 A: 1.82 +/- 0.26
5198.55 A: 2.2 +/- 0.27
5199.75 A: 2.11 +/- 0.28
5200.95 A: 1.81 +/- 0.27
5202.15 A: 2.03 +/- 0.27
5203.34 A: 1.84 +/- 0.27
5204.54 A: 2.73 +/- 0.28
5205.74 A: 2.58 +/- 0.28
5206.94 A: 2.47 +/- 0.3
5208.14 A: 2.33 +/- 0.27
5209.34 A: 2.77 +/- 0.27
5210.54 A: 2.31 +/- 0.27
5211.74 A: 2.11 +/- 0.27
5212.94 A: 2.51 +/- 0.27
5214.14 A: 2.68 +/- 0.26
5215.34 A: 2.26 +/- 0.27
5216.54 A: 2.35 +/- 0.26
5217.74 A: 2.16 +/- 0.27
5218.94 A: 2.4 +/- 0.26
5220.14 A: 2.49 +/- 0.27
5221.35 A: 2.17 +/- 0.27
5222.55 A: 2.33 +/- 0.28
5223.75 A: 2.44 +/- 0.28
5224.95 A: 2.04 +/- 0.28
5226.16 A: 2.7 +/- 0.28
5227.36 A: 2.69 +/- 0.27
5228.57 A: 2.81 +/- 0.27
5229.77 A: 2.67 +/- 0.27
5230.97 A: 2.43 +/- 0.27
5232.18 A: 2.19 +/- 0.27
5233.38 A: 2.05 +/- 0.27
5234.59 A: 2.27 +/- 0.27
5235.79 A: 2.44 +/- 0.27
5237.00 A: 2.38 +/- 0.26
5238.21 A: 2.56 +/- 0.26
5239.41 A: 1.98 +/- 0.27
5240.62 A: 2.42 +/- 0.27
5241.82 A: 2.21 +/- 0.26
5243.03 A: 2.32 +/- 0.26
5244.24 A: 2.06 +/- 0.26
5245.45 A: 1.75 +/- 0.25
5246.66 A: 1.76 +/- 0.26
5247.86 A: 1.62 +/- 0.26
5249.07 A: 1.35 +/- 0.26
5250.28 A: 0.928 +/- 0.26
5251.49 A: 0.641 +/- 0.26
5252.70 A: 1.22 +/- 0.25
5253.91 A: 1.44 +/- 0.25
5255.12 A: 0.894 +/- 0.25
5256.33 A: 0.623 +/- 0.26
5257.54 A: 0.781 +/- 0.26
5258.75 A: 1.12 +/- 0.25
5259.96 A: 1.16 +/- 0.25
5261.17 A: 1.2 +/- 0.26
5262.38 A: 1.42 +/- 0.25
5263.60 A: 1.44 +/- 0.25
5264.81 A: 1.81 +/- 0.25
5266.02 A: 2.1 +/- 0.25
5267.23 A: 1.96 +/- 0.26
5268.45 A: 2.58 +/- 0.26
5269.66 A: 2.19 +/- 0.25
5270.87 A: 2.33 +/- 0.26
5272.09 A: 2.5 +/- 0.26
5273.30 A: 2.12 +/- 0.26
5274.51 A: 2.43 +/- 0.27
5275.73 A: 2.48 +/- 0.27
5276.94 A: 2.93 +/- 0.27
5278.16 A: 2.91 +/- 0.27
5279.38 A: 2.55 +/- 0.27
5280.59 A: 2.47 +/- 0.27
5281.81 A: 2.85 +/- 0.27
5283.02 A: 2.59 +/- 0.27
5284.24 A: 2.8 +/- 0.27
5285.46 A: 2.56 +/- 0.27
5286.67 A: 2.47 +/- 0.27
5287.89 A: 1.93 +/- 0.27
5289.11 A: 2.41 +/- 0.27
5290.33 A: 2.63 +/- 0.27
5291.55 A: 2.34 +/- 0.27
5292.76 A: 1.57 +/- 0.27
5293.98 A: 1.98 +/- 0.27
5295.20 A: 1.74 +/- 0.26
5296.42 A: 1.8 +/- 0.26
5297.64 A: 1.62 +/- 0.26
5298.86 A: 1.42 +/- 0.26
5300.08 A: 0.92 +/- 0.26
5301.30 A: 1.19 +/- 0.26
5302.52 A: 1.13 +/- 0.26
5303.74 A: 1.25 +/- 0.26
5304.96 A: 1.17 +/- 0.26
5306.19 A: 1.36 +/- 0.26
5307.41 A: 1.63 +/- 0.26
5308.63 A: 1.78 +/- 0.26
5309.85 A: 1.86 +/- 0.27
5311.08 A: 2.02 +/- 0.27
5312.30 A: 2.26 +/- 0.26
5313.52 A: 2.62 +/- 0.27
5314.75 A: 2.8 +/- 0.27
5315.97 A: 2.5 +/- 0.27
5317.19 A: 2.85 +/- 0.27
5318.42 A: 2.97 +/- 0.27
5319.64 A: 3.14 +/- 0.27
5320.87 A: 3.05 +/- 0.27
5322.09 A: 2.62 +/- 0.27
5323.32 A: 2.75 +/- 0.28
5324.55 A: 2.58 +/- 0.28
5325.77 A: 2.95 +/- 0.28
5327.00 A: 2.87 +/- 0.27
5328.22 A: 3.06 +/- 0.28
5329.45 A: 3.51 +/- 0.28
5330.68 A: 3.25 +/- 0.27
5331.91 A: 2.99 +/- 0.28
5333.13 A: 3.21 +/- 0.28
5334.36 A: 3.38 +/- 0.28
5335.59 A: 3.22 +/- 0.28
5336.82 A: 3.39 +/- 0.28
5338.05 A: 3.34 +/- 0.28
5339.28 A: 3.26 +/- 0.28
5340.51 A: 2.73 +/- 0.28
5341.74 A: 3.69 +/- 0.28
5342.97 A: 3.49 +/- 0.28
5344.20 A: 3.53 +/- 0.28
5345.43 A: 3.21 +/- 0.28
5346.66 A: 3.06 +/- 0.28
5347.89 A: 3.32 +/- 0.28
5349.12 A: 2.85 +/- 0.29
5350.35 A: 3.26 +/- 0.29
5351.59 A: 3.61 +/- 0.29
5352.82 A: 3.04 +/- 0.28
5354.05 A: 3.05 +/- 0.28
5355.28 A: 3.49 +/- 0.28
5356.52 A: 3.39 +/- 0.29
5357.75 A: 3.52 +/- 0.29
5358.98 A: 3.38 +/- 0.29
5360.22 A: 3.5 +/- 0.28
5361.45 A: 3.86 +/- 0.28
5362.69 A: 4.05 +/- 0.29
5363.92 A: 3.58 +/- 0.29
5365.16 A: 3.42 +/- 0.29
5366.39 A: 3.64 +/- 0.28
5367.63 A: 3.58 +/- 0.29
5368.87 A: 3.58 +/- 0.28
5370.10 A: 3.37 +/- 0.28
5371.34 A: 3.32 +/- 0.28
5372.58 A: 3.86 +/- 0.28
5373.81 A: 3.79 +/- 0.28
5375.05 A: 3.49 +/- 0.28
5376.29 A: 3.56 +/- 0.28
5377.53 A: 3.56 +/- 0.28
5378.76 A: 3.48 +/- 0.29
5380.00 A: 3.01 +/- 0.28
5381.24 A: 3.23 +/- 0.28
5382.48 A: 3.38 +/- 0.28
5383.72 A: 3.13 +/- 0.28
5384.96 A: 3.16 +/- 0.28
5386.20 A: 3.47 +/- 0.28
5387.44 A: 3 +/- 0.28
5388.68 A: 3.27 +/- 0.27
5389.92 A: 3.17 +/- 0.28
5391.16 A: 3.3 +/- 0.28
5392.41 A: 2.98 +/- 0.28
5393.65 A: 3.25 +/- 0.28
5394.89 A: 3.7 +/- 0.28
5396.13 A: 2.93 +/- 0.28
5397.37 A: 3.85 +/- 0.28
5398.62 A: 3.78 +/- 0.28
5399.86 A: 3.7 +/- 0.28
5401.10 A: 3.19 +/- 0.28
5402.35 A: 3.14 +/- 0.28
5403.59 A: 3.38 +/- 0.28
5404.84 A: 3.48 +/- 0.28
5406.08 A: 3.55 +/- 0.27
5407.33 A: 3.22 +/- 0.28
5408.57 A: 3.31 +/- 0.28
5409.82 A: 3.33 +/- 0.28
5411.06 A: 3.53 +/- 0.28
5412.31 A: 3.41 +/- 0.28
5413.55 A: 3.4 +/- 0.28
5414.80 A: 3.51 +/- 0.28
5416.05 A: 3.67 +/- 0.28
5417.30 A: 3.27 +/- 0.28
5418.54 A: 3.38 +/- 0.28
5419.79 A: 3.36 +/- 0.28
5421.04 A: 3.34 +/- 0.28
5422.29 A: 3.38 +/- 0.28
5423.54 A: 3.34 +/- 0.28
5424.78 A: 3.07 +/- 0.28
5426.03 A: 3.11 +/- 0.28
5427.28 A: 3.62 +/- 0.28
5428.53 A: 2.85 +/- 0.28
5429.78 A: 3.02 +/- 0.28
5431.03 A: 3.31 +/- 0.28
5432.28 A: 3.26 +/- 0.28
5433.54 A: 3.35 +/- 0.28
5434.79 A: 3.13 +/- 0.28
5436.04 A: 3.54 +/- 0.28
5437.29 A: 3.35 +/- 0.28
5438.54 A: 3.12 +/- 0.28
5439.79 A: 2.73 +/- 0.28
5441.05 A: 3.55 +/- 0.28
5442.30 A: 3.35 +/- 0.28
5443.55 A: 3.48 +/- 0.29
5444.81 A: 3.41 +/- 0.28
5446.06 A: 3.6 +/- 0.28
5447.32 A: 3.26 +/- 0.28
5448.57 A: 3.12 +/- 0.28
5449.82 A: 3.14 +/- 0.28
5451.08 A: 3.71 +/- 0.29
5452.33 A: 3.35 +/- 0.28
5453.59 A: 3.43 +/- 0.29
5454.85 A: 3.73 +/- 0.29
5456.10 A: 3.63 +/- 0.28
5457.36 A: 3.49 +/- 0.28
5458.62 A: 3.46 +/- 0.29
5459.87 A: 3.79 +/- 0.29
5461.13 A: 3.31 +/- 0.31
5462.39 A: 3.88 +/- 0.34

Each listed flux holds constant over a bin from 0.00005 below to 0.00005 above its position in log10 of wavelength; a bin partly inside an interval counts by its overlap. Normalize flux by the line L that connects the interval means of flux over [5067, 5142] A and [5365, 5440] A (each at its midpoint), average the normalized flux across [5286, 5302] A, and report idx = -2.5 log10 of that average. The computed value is 0.445 mag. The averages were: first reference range 1.8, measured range 1.85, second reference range 3.36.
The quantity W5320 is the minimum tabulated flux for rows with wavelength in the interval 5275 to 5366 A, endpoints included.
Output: 0.92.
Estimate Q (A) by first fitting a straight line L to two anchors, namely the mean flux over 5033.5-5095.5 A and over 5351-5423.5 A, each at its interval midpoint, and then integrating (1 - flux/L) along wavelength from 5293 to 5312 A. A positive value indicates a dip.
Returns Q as 9.52 A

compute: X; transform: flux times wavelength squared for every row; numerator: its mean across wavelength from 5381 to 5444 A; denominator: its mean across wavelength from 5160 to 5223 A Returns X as 1.71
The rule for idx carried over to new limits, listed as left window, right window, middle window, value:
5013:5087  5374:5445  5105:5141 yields 0.43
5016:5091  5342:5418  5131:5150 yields 0.29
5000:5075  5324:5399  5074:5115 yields 0.14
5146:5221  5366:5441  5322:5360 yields -0.08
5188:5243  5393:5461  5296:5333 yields 0.22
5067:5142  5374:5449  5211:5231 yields -0.02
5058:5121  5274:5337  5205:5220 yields -0.11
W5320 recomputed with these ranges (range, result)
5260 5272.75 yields 1.2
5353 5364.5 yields 3.05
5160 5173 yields 1.94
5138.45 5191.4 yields 1.4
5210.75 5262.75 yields 0.623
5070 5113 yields 1.04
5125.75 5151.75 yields 1.24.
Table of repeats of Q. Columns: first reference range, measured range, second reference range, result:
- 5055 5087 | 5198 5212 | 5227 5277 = -2.5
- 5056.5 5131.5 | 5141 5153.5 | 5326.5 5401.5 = 1.7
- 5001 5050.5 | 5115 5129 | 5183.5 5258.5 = 4.4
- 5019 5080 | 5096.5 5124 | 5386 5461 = 8.8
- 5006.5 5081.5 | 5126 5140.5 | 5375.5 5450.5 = 3.9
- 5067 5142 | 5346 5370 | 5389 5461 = -3.1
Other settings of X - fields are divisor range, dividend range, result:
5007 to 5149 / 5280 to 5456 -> 1.79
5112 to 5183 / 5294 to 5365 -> 1.65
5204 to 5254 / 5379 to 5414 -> 1.62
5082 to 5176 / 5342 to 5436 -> 2.01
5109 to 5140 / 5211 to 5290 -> 1.45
